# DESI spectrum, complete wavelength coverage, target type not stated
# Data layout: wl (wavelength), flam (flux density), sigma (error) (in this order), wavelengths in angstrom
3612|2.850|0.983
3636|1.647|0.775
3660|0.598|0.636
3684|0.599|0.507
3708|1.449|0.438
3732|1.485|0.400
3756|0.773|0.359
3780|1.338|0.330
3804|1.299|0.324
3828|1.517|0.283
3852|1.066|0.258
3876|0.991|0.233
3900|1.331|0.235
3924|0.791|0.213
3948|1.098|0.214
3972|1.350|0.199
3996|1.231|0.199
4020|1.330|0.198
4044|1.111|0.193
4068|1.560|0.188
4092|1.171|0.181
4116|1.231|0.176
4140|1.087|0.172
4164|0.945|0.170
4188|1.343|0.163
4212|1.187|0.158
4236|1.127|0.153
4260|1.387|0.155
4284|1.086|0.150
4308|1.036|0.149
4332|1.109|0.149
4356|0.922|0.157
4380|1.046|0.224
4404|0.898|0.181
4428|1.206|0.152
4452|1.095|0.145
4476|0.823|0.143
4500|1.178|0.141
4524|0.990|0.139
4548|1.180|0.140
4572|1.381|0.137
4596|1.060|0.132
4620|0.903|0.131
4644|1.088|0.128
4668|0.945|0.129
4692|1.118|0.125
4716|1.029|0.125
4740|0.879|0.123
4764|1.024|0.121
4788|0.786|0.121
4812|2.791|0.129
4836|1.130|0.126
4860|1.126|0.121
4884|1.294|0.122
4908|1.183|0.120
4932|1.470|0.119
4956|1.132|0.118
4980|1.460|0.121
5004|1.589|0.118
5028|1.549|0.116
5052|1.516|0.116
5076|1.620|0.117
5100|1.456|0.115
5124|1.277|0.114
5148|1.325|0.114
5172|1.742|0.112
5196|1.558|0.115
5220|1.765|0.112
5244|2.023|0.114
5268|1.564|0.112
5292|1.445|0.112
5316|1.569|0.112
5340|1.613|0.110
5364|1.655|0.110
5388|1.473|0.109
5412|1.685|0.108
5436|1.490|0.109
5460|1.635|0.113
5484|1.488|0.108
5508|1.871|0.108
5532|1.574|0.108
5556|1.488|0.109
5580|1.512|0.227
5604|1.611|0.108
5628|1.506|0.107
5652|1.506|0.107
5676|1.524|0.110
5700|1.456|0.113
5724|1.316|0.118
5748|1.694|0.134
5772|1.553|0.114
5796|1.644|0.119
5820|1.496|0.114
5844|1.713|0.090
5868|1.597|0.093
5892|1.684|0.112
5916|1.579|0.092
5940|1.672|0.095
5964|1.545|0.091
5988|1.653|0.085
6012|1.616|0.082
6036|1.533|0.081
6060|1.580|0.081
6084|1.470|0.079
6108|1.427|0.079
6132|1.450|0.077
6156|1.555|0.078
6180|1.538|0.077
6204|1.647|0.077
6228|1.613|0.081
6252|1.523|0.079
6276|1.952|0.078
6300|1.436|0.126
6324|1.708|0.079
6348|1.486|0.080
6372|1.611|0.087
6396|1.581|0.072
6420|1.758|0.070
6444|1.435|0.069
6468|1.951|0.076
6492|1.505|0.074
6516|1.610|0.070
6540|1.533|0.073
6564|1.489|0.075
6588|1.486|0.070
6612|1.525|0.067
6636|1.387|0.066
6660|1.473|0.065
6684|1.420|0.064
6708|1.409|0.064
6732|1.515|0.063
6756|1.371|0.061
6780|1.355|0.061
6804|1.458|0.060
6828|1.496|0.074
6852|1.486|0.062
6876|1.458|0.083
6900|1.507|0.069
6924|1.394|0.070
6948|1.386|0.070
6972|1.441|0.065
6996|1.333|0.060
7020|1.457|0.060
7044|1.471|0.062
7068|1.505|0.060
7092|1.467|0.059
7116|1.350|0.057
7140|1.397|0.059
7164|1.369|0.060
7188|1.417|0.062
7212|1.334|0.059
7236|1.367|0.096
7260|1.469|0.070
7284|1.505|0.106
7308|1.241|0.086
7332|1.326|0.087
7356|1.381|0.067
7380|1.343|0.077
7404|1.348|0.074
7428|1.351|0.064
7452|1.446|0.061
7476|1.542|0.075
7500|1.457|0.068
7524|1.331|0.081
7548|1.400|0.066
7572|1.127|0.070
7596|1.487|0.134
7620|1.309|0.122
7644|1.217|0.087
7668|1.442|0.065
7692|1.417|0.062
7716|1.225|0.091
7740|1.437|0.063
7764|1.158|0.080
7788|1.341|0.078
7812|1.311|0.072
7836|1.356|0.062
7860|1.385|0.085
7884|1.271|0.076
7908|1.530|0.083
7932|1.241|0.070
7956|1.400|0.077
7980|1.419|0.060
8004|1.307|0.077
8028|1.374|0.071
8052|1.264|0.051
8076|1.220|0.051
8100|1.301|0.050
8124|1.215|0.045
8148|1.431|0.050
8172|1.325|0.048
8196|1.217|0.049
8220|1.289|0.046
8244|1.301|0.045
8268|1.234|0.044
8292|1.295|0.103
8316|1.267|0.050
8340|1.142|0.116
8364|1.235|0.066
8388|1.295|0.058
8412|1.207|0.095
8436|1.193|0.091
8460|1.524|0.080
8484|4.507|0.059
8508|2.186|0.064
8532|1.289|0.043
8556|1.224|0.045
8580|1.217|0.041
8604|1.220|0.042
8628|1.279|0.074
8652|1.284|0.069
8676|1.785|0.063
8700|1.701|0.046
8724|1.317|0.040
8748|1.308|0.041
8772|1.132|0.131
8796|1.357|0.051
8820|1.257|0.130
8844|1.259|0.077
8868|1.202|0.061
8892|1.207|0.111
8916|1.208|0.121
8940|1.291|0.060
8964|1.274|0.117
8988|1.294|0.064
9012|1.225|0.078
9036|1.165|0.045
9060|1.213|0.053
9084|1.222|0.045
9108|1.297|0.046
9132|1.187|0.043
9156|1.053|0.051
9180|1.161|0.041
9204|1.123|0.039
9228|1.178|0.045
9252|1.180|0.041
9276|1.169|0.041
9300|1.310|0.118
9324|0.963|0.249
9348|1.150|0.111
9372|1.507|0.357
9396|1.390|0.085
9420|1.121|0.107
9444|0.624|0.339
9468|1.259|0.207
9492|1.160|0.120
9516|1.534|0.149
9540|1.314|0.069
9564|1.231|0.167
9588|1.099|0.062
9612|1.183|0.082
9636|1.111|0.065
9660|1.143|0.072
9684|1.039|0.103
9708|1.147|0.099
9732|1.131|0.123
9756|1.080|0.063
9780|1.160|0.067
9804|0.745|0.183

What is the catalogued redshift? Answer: 0.292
